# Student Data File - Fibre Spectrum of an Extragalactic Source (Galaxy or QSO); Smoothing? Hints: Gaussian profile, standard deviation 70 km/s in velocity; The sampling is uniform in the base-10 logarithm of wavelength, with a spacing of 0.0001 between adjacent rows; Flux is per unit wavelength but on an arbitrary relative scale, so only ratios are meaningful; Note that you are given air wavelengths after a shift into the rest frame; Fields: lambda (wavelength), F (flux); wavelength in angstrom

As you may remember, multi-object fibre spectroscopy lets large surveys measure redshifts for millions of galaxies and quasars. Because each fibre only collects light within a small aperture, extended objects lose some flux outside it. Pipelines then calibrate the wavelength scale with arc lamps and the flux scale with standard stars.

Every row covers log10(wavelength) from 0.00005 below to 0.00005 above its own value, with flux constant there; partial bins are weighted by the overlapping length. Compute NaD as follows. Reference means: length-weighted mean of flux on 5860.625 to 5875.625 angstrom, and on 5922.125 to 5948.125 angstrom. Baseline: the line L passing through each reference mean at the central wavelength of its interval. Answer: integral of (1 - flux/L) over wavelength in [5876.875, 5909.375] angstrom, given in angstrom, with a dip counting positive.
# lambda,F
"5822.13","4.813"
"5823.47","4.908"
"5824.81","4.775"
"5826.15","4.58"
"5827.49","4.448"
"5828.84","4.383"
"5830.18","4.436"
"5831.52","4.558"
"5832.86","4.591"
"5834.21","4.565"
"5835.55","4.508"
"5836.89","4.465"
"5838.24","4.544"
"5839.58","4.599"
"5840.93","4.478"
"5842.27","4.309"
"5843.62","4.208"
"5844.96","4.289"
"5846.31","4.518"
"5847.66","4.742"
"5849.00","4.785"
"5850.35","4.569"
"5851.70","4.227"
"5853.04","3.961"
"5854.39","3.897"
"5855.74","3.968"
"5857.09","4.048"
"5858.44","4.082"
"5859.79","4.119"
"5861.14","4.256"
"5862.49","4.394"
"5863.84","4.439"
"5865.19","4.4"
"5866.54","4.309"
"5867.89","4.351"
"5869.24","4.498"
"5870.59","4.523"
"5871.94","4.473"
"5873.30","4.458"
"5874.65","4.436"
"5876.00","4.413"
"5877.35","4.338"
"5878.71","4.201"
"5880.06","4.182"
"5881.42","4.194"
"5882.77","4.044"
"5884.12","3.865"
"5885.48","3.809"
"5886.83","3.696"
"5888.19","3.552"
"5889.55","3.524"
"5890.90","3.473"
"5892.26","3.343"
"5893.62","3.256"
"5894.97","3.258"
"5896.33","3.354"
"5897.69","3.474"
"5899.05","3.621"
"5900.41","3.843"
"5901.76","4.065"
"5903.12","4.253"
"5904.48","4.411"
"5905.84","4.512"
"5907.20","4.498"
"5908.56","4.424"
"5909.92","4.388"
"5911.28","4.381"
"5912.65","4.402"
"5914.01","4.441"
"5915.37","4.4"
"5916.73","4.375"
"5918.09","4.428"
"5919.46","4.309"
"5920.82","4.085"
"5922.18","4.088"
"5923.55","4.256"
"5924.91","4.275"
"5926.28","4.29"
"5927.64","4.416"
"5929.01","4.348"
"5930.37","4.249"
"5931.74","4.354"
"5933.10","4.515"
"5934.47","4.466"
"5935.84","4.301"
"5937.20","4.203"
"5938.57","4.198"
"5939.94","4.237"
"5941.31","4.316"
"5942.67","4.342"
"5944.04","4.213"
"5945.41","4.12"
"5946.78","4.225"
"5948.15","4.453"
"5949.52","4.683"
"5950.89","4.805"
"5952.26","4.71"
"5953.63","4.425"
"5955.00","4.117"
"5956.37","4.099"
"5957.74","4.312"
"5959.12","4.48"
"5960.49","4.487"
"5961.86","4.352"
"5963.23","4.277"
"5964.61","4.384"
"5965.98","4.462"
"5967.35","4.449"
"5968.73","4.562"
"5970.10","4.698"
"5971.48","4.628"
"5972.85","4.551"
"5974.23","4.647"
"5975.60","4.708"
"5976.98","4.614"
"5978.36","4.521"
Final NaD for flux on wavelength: 3.62 angstrom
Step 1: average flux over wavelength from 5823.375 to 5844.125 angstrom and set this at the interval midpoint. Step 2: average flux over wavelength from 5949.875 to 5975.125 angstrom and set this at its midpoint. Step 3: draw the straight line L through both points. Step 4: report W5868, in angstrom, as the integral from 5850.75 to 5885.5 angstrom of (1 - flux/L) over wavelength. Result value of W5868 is 2.05 angstrom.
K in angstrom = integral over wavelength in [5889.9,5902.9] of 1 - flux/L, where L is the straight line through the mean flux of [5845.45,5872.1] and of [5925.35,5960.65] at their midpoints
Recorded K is 2.38 angstrom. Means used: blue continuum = 4.32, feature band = 3.55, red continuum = 4.36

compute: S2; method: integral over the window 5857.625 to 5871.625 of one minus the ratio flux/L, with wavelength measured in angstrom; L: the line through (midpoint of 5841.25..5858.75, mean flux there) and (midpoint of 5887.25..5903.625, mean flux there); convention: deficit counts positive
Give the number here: -0.98 angstrom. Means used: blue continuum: 4.29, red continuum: 3.58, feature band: 4.34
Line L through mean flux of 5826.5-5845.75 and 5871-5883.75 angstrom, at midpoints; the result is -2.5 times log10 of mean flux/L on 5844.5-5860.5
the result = 0.03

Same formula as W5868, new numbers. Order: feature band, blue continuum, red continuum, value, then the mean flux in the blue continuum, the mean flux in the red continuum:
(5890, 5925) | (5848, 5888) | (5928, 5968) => 2.0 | 4.24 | 4.37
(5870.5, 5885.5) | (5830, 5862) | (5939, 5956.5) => 0.4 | 4.36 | 4.37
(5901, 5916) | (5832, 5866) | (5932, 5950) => -0.1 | 4.36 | 4.33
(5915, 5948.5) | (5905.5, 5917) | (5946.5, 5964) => 1.0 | 4.42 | 4.42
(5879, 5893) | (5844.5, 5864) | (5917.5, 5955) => 1.7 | 4.28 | 4.34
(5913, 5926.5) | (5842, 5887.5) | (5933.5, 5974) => 0.2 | 4.26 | 4.4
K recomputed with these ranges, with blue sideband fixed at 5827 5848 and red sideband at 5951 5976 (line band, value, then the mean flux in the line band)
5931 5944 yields 0.44 angstrom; 4.32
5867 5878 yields 0.09 angstrom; 4.44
